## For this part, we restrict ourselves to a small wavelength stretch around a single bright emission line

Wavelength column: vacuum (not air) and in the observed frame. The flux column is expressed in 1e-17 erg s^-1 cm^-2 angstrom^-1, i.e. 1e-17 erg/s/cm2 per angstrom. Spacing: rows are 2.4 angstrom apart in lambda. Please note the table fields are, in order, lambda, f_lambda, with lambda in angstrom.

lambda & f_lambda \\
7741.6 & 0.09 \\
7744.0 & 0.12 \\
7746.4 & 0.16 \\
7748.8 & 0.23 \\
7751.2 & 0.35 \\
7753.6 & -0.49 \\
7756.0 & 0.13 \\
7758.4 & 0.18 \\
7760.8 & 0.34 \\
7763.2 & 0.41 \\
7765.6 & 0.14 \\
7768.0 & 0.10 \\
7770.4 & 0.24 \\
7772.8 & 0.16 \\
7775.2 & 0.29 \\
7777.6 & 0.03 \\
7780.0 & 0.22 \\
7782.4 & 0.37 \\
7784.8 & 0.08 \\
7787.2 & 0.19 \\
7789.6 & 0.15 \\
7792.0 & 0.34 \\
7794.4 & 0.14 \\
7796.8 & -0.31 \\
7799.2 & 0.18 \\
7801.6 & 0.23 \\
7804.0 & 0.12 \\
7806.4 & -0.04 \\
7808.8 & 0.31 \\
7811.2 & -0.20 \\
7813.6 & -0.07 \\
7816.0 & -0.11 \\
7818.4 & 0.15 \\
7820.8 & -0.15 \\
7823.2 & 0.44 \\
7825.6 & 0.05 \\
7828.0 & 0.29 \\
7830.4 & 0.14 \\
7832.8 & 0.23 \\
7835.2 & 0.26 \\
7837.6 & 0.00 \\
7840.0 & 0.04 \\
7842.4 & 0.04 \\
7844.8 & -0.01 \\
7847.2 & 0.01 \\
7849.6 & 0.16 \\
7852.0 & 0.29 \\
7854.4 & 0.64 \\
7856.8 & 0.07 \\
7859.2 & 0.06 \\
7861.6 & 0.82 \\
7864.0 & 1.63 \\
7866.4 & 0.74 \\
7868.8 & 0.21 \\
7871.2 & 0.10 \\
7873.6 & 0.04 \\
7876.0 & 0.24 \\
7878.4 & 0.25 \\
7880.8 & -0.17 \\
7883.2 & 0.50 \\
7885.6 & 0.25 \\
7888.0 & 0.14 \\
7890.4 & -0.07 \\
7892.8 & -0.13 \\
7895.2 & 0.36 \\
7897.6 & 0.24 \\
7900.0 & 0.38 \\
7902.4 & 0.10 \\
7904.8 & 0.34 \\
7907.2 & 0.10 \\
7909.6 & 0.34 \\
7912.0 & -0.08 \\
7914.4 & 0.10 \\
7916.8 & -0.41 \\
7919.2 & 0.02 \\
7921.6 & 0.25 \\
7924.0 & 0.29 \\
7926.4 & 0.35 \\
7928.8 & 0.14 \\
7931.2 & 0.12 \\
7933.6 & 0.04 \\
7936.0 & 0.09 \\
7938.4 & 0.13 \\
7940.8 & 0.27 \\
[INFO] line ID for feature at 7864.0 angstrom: Hbeta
